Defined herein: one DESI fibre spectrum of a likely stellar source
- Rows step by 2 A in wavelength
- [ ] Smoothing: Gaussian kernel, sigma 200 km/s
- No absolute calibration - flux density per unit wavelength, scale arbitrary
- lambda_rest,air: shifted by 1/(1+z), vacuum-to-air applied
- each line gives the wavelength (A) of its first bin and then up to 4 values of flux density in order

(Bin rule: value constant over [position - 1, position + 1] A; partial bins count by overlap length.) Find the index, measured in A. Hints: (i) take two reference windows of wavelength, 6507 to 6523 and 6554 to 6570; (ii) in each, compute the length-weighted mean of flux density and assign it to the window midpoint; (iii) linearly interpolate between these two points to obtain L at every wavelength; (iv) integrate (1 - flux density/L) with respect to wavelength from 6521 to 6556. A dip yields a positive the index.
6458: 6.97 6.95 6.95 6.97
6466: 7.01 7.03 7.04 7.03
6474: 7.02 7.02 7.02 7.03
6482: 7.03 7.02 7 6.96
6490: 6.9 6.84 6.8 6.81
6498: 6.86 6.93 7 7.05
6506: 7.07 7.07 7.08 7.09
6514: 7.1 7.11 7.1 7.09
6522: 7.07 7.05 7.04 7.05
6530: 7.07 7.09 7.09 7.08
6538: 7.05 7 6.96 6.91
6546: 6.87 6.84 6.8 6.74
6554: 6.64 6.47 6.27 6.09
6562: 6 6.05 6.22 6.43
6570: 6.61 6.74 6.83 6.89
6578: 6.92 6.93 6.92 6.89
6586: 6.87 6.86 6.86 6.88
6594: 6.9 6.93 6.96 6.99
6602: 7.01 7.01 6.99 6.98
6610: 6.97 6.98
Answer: -1.4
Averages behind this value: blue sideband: 7.09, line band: 6.95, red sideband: 6.27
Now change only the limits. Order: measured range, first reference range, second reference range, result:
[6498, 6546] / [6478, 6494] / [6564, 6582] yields -1.4 A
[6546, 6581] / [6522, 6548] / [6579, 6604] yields 2.0 A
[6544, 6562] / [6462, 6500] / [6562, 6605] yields 0.7 A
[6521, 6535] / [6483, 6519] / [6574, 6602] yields -0.2 A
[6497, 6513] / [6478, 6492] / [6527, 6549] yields -0.1 A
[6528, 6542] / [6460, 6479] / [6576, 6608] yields -0.2 A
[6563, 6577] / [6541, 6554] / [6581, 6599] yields 0.7 A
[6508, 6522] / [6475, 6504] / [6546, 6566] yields -0.7 A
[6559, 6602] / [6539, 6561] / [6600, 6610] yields 0.9 A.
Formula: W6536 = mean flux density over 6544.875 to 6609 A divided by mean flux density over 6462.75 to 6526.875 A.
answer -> 0.96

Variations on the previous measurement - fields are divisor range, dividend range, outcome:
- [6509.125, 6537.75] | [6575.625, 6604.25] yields 0.98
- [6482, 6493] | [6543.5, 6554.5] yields 0.98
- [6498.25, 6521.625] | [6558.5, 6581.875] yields 0.93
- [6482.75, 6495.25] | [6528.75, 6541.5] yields 1.02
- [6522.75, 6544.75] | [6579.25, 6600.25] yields 0.98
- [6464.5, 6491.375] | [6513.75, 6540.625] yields 1.01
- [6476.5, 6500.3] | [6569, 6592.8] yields 0.99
